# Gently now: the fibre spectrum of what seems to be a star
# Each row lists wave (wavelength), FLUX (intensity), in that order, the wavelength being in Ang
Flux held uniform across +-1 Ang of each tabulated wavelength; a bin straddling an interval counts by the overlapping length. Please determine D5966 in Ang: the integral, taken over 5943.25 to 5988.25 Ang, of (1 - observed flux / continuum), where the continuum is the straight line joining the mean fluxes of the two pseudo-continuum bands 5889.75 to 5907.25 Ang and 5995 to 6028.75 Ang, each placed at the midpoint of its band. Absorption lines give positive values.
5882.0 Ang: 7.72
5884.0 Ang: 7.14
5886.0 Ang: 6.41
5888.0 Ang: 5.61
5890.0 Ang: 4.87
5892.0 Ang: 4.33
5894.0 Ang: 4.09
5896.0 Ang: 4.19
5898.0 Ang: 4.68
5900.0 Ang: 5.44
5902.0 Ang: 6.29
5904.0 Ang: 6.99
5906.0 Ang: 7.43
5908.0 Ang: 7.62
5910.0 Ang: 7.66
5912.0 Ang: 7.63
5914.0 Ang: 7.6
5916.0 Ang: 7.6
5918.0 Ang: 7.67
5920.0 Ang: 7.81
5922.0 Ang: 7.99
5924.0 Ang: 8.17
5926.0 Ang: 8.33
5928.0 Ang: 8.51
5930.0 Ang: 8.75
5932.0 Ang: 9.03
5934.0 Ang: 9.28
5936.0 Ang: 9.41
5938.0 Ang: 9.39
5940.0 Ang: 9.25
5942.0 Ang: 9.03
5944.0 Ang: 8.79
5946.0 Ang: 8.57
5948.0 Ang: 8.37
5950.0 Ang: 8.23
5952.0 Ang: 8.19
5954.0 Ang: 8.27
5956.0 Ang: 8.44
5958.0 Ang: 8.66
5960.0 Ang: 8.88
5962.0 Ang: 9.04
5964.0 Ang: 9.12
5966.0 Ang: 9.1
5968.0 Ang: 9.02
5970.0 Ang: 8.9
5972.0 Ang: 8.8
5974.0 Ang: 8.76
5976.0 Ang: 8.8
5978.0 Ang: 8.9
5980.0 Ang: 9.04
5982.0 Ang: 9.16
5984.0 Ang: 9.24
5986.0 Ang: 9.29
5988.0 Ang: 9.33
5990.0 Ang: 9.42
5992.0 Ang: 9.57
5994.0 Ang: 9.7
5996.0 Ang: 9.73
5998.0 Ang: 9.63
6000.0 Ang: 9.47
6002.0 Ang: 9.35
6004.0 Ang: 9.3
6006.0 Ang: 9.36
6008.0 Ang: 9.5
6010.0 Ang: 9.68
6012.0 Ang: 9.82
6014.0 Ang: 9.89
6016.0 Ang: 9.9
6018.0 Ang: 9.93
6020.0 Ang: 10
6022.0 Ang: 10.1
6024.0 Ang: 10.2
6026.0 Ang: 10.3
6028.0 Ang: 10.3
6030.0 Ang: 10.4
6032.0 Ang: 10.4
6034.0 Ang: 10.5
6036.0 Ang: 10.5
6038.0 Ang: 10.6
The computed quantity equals -4.6 Ang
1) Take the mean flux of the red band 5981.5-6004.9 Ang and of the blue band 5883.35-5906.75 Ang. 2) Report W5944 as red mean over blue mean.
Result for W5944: 1.69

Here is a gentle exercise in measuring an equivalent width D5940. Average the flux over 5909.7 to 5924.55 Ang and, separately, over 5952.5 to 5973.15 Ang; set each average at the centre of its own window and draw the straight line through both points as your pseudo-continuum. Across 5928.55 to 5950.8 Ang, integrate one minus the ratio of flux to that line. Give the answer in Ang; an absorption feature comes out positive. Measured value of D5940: -1.7 Ang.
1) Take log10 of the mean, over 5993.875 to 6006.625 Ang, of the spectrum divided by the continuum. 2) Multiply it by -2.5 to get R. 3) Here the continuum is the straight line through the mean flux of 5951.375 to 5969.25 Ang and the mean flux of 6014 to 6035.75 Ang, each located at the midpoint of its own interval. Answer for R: 0.02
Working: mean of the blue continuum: 8.76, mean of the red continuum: 10.2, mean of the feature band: 9.5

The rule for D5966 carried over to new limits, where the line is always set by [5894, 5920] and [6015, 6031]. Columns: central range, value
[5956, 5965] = -0.7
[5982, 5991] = -0.3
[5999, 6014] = 0.2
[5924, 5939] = -3.0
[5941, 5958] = -1.2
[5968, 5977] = -0.2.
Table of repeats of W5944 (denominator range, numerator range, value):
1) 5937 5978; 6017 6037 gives 1.17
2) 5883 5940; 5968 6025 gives 1.32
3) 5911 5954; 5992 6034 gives 1.17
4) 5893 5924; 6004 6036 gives 1.48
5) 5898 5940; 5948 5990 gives 1.12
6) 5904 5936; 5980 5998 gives 1.17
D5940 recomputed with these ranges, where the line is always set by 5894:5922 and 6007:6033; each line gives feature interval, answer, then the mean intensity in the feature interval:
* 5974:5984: -0.16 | 8.98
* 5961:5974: -0.74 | 8.98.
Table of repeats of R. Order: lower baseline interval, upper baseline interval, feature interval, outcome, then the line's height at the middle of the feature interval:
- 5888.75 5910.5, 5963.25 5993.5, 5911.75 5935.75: -0.21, 6.77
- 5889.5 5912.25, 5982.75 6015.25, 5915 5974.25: -0.16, 7.51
